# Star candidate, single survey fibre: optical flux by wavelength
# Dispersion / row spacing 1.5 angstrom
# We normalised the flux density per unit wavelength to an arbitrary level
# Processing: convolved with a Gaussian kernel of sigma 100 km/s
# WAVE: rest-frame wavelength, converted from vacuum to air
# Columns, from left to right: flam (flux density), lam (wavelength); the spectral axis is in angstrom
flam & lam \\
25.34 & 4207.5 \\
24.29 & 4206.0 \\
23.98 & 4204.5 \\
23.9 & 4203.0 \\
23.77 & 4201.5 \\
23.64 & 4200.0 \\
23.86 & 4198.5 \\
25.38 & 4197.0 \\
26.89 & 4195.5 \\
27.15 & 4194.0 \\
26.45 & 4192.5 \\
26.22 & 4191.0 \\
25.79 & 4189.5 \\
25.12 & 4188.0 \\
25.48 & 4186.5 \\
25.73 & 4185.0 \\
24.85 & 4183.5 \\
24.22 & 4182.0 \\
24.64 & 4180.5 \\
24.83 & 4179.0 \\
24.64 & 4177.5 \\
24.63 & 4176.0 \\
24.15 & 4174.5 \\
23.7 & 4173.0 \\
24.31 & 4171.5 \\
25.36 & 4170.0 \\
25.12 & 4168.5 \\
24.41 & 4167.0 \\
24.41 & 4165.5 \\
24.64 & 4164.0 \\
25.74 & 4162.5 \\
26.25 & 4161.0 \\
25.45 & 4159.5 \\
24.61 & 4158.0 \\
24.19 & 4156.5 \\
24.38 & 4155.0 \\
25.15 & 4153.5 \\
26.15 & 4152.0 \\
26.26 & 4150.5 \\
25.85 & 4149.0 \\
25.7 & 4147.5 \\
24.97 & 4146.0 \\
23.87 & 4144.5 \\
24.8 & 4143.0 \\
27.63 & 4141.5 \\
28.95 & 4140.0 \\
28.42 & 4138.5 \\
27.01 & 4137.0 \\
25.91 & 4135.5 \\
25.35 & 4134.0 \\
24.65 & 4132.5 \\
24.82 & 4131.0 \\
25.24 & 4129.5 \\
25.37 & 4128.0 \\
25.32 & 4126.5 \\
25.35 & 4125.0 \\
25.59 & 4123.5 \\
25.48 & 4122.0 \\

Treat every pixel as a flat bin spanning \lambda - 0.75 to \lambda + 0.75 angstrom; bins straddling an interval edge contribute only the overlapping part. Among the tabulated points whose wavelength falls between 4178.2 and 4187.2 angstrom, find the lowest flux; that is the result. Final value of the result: 24.22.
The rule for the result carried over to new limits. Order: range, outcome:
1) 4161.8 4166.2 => 24.41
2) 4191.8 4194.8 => 26.45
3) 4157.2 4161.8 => 24.61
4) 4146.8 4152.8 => 25.7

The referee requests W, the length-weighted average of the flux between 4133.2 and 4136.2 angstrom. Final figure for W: 25.6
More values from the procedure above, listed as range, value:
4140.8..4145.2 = 25.4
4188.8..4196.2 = 26.5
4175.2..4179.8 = 24.7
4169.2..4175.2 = 24.4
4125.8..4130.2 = 25.3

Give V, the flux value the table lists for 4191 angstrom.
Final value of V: 26.22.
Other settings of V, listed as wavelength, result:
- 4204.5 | 23.98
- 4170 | 25.36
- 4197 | 25.38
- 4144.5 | 23.87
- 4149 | 25.85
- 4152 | 26.15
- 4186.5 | 25.48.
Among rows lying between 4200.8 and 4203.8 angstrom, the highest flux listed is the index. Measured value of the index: 23.9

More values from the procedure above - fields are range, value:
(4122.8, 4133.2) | 25.59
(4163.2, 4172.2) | 25.36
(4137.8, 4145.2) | 28.95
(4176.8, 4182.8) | 24.83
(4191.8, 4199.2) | 27.15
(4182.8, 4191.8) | 26.22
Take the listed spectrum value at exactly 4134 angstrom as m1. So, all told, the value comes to 25.35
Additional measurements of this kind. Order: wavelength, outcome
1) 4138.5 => 28.42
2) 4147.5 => 25.7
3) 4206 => 24.29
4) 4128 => 25.37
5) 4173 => 23.7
